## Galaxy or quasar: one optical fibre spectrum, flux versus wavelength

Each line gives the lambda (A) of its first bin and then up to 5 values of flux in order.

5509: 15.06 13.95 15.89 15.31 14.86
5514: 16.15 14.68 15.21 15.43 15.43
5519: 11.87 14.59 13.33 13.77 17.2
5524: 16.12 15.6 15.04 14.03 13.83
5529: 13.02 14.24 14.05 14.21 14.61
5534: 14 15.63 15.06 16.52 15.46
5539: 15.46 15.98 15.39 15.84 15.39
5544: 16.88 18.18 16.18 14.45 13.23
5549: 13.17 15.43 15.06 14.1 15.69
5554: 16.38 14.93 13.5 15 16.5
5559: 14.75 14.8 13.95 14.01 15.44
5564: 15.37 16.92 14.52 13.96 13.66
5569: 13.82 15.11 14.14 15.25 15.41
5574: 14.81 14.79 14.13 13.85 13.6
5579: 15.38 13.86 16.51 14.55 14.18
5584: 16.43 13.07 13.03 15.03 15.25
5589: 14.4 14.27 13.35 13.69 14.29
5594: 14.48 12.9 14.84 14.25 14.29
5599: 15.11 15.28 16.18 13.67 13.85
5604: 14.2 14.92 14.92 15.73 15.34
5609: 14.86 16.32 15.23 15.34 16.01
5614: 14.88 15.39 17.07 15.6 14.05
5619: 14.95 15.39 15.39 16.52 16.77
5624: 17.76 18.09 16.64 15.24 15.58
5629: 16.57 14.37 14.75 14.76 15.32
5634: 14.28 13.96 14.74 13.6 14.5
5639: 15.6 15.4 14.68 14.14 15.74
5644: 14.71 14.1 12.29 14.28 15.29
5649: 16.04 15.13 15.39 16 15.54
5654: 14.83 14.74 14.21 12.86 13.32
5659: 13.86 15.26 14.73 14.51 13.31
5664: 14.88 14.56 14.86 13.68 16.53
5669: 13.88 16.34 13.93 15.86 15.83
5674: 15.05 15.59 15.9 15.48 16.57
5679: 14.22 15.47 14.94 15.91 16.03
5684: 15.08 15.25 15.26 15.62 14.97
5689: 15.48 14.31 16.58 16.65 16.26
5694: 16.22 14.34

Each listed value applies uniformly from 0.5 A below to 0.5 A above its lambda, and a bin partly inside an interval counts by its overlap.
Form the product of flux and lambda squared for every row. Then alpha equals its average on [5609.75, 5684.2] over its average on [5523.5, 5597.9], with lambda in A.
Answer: 1.06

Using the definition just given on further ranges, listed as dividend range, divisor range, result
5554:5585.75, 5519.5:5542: 1.00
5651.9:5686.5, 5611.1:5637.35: 0.98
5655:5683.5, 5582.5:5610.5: 1.05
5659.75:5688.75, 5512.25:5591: 1.07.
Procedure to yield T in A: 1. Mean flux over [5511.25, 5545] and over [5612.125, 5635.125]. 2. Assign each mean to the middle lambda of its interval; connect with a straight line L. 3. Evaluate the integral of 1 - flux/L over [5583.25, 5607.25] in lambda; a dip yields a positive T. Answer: 1.6 A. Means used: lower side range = 15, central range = 14.5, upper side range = 15.6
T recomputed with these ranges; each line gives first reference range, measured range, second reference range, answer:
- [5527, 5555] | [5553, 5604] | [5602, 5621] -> 1.7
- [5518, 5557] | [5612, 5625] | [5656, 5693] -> -0.7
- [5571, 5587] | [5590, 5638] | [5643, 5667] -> -1.7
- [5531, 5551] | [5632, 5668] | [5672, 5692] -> 1.9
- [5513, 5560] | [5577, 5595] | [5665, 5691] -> 0.9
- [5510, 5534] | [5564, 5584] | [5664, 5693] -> 0.3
